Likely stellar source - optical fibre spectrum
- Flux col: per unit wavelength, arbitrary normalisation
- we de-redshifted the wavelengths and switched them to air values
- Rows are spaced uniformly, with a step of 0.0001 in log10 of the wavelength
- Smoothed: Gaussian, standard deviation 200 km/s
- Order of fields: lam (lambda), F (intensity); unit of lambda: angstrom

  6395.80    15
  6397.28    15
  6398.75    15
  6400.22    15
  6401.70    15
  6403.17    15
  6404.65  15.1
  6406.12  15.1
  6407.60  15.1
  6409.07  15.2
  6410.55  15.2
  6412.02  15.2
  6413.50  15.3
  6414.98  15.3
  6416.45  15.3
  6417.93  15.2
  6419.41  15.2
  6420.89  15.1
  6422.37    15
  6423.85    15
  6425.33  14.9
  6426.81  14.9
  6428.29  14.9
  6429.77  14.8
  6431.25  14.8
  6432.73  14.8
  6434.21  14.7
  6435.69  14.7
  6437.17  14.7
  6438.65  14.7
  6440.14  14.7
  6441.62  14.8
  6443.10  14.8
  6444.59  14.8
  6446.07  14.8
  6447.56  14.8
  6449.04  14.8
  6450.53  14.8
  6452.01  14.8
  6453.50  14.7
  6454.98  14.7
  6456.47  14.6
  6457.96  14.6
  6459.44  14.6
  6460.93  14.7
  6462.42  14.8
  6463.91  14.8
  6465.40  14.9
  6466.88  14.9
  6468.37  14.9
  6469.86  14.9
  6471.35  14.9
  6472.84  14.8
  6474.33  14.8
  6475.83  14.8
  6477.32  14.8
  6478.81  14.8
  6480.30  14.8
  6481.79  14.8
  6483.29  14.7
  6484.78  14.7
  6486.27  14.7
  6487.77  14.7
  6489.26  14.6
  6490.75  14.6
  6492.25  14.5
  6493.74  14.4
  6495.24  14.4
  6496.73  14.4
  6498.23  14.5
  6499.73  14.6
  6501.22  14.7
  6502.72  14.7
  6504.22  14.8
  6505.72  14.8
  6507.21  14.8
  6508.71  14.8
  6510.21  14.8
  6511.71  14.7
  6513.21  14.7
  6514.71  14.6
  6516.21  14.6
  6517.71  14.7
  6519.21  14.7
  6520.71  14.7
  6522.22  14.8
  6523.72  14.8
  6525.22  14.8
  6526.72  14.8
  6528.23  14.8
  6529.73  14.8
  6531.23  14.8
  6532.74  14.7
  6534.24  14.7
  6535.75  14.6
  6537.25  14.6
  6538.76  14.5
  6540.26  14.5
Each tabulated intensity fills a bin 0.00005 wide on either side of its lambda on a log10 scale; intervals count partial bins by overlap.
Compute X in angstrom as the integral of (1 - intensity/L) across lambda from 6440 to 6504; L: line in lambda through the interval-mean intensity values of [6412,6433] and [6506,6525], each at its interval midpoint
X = 0.7 angstrom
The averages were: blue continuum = 15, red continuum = 14.7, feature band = 14.7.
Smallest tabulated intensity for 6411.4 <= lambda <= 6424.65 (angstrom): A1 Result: 15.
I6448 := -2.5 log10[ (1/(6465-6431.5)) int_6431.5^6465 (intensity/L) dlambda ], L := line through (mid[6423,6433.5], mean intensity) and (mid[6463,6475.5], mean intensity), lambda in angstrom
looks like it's 0.01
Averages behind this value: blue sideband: 14.9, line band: 14.7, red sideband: 14.9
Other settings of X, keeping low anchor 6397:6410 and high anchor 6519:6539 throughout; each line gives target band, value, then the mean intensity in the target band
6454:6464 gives 0.2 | 14.7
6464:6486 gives 0.1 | 14.8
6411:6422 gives -0.1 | 15.2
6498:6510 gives 0.1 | 14.7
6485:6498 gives 0.2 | 14.5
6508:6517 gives 0.0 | 14.7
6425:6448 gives 0.3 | 14.8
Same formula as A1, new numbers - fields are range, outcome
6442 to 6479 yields 14.6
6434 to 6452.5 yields 14.7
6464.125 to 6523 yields 14.4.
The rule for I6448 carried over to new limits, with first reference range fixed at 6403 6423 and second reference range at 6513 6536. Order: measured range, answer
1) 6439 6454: 0.02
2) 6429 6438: 0.02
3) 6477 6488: 0.01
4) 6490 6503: 0.02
